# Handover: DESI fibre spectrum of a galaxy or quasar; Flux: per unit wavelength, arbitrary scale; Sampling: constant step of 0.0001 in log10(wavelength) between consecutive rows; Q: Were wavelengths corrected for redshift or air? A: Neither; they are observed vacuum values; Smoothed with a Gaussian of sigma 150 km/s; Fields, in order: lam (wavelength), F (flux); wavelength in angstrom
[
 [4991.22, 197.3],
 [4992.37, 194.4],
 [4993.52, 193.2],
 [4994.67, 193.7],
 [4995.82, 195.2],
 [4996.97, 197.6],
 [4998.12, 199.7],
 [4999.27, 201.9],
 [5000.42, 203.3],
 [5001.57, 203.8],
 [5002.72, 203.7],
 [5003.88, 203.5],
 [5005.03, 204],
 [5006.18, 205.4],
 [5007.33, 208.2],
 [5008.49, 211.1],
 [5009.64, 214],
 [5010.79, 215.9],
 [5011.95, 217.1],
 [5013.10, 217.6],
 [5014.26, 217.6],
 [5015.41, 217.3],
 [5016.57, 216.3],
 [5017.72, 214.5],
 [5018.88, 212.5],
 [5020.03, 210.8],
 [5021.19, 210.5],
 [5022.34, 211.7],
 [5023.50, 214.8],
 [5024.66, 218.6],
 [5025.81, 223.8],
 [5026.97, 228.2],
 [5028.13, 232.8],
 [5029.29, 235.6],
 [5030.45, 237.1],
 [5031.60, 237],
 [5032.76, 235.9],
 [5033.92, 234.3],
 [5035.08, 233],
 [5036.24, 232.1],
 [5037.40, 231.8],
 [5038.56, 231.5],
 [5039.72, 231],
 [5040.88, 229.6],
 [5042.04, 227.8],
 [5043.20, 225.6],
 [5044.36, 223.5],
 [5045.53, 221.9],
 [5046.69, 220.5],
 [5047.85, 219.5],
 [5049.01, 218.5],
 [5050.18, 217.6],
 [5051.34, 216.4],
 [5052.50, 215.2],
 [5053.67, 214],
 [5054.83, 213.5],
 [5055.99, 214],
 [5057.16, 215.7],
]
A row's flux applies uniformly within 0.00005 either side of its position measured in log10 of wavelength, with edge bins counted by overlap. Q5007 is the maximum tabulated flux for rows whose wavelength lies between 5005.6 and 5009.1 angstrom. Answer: 211.1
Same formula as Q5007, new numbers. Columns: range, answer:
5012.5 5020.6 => 217.6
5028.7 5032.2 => 237.1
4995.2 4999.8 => 201.9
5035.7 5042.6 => 232.1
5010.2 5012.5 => 217.1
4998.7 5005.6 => 204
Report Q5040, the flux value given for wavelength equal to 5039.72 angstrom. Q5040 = 231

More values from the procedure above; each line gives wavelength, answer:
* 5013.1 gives 217.6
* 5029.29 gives 235.6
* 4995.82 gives 195.2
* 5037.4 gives 231.8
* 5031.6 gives 237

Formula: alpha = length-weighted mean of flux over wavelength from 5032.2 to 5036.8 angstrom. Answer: 234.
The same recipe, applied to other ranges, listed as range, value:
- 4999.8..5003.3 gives 204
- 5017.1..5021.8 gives 213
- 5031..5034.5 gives 236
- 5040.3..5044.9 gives 227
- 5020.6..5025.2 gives 214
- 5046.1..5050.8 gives 219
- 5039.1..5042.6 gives 230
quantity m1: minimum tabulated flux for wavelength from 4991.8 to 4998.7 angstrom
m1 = 193.2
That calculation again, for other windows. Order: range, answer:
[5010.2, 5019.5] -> 212.5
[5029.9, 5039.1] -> 231.5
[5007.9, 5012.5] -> 211.1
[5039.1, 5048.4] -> 219.5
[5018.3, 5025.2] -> 210.5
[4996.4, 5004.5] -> 197.6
